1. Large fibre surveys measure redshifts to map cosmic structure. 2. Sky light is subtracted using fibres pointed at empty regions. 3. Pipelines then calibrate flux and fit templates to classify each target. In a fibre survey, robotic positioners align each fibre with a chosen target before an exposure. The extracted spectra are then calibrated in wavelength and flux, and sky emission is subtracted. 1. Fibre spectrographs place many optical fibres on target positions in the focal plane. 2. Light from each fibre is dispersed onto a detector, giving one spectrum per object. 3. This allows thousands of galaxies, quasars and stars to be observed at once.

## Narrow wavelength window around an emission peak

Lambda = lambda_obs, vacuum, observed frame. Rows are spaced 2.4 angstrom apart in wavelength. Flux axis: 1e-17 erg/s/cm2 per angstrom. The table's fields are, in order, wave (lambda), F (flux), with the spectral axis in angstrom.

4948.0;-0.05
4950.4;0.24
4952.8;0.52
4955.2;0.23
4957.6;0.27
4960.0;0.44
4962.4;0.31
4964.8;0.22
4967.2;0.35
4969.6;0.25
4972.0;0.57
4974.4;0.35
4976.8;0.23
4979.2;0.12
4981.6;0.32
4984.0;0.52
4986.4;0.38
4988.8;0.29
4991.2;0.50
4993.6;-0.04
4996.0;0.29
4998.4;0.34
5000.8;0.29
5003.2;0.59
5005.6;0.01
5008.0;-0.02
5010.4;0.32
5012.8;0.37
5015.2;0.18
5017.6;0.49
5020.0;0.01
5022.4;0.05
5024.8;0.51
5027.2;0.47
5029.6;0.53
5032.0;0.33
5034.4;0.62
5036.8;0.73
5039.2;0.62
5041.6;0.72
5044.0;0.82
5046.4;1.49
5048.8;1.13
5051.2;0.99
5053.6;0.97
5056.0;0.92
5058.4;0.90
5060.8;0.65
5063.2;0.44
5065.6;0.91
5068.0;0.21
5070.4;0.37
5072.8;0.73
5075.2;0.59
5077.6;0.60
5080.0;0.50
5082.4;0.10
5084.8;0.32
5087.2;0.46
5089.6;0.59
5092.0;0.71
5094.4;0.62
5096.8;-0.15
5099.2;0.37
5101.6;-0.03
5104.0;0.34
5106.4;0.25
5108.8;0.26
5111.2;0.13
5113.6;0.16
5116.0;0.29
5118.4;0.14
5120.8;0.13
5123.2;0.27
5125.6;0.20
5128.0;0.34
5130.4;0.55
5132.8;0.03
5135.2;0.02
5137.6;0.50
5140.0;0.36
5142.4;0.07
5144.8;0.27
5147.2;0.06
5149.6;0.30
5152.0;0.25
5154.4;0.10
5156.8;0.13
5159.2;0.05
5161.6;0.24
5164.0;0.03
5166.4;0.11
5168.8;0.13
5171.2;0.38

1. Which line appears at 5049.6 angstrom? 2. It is C IV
